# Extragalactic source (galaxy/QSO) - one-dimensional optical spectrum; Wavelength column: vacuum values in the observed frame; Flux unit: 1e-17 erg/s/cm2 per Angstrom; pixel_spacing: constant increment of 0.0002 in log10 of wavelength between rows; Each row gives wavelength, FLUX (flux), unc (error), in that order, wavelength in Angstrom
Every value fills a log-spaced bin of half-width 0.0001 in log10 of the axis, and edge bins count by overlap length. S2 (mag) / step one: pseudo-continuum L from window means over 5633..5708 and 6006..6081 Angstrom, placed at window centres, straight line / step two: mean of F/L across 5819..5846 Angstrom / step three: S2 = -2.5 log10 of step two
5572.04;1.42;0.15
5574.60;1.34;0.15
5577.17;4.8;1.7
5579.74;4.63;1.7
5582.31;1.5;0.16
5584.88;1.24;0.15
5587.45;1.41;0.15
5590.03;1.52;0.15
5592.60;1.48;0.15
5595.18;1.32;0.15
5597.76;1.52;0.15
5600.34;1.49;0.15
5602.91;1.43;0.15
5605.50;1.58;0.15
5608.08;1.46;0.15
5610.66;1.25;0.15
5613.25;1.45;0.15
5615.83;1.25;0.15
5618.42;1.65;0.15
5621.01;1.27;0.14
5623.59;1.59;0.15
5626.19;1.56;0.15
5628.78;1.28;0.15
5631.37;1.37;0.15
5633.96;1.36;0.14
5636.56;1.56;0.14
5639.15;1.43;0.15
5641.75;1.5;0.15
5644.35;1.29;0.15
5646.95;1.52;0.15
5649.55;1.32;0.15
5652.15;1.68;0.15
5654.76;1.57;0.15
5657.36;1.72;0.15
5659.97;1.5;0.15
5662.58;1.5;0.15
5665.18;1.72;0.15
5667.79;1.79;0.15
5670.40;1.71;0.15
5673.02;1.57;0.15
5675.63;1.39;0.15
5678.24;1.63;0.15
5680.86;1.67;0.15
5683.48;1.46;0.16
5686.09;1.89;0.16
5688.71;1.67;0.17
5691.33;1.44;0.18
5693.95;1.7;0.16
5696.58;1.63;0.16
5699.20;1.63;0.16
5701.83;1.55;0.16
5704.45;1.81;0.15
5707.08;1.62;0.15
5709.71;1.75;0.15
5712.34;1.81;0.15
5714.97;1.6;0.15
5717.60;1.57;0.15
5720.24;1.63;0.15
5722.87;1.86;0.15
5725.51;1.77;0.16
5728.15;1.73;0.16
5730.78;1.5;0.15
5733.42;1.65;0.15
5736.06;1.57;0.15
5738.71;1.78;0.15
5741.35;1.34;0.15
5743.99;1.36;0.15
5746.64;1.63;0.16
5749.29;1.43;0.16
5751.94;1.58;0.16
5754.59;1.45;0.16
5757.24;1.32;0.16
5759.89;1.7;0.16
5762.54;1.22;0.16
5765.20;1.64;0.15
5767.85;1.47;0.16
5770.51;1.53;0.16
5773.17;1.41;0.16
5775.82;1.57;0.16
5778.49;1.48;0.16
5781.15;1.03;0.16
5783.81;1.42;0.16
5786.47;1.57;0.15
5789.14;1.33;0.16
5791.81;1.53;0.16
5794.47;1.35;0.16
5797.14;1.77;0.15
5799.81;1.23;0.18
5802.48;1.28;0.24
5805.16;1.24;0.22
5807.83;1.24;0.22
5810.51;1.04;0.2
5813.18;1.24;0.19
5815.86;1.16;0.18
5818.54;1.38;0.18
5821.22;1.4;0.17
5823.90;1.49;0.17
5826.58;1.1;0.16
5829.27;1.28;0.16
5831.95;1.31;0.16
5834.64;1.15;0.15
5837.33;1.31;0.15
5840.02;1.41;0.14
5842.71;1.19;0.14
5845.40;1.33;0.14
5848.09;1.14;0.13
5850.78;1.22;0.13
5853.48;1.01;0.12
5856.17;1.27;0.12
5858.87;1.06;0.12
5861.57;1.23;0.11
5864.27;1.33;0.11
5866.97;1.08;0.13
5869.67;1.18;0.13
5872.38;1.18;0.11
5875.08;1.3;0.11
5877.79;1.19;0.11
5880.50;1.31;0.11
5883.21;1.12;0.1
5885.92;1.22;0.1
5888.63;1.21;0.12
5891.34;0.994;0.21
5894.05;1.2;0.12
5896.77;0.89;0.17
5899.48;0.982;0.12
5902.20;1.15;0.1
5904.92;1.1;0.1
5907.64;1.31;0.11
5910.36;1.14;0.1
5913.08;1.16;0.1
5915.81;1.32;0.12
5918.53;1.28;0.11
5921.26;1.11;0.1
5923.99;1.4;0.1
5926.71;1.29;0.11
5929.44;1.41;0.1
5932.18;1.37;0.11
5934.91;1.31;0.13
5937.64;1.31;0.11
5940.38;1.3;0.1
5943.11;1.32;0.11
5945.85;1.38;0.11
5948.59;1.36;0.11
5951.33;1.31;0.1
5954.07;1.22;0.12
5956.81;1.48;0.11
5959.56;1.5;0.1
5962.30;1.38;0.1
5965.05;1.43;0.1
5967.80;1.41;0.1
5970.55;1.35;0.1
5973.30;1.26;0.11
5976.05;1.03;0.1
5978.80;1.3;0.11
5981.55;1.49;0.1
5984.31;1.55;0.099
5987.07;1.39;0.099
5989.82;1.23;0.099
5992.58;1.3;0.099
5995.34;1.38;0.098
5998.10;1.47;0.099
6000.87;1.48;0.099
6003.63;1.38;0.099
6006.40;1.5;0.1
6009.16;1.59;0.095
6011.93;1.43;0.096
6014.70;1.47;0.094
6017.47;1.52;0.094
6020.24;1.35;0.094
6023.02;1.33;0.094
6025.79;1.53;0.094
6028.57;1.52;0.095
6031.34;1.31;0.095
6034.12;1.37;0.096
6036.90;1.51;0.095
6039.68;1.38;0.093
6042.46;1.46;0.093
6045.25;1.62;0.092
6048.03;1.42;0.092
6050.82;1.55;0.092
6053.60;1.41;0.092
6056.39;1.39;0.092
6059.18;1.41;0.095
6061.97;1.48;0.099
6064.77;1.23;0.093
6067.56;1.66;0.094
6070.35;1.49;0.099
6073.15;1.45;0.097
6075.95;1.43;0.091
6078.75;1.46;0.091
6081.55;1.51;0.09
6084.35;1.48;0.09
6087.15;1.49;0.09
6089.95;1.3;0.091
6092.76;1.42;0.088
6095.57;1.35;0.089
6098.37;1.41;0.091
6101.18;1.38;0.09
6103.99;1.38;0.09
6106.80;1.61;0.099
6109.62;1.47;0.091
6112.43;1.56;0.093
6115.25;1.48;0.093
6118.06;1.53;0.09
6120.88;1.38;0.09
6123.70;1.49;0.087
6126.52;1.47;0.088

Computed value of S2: 0.18 mag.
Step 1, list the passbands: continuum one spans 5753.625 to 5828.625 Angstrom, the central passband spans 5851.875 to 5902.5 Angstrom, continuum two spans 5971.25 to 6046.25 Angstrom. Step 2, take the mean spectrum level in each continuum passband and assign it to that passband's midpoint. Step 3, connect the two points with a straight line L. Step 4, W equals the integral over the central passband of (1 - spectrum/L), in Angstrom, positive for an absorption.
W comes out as 8.6 Angstrom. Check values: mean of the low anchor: 1.38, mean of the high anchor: 1.41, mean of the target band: 1.15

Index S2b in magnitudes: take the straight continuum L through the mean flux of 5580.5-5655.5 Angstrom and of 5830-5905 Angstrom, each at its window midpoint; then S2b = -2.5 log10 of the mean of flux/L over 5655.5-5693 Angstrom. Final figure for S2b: -0.16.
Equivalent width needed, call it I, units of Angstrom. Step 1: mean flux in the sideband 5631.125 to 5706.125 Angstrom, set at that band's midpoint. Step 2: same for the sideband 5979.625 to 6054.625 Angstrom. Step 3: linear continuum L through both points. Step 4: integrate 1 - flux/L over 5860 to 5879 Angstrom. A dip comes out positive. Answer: 3.6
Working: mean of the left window 1.58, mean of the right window 1.44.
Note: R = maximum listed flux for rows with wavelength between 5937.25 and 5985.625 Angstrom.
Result 1.55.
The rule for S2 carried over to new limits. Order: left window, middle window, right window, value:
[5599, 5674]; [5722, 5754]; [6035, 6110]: -0.08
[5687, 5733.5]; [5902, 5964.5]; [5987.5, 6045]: 0.15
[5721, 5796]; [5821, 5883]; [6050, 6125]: 0.21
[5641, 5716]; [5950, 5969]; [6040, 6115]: 0.08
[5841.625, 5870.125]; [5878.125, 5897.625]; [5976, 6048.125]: 0.08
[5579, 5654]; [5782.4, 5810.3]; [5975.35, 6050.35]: 0.08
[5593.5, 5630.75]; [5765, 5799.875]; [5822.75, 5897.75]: -0.14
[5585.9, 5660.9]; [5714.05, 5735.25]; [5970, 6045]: -0.15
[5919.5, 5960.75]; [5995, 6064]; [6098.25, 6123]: -0.03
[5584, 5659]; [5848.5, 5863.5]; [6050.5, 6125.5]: 0.24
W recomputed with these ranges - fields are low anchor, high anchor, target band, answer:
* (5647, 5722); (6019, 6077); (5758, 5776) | 1.0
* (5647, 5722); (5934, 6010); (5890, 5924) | 6.7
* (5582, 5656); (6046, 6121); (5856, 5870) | 2.5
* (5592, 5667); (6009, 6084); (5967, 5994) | 2.3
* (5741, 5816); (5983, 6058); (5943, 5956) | 0.9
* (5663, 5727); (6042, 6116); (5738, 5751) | 1.1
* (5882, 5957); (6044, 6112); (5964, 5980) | 0.1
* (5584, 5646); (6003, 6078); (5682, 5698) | -2.2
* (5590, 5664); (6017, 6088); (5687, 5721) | -4.4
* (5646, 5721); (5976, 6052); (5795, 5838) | 7.1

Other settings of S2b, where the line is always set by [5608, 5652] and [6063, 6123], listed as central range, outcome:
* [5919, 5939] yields 0.102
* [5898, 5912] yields 0.259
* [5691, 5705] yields -0.143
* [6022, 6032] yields 0.009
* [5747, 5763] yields -0.031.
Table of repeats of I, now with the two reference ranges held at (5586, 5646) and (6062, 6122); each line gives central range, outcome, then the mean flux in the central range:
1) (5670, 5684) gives -1.28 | 1.57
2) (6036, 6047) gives -0.30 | 1.49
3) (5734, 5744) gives -0.71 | 1.54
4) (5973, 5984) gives 1.14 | 1.3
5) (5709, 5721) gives -1.93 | 1.67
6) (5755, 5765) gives -0.01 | 1.44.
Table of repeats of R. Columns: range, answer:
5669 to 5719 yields 1.89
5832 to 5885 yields 1.41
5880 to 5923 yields 1.32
